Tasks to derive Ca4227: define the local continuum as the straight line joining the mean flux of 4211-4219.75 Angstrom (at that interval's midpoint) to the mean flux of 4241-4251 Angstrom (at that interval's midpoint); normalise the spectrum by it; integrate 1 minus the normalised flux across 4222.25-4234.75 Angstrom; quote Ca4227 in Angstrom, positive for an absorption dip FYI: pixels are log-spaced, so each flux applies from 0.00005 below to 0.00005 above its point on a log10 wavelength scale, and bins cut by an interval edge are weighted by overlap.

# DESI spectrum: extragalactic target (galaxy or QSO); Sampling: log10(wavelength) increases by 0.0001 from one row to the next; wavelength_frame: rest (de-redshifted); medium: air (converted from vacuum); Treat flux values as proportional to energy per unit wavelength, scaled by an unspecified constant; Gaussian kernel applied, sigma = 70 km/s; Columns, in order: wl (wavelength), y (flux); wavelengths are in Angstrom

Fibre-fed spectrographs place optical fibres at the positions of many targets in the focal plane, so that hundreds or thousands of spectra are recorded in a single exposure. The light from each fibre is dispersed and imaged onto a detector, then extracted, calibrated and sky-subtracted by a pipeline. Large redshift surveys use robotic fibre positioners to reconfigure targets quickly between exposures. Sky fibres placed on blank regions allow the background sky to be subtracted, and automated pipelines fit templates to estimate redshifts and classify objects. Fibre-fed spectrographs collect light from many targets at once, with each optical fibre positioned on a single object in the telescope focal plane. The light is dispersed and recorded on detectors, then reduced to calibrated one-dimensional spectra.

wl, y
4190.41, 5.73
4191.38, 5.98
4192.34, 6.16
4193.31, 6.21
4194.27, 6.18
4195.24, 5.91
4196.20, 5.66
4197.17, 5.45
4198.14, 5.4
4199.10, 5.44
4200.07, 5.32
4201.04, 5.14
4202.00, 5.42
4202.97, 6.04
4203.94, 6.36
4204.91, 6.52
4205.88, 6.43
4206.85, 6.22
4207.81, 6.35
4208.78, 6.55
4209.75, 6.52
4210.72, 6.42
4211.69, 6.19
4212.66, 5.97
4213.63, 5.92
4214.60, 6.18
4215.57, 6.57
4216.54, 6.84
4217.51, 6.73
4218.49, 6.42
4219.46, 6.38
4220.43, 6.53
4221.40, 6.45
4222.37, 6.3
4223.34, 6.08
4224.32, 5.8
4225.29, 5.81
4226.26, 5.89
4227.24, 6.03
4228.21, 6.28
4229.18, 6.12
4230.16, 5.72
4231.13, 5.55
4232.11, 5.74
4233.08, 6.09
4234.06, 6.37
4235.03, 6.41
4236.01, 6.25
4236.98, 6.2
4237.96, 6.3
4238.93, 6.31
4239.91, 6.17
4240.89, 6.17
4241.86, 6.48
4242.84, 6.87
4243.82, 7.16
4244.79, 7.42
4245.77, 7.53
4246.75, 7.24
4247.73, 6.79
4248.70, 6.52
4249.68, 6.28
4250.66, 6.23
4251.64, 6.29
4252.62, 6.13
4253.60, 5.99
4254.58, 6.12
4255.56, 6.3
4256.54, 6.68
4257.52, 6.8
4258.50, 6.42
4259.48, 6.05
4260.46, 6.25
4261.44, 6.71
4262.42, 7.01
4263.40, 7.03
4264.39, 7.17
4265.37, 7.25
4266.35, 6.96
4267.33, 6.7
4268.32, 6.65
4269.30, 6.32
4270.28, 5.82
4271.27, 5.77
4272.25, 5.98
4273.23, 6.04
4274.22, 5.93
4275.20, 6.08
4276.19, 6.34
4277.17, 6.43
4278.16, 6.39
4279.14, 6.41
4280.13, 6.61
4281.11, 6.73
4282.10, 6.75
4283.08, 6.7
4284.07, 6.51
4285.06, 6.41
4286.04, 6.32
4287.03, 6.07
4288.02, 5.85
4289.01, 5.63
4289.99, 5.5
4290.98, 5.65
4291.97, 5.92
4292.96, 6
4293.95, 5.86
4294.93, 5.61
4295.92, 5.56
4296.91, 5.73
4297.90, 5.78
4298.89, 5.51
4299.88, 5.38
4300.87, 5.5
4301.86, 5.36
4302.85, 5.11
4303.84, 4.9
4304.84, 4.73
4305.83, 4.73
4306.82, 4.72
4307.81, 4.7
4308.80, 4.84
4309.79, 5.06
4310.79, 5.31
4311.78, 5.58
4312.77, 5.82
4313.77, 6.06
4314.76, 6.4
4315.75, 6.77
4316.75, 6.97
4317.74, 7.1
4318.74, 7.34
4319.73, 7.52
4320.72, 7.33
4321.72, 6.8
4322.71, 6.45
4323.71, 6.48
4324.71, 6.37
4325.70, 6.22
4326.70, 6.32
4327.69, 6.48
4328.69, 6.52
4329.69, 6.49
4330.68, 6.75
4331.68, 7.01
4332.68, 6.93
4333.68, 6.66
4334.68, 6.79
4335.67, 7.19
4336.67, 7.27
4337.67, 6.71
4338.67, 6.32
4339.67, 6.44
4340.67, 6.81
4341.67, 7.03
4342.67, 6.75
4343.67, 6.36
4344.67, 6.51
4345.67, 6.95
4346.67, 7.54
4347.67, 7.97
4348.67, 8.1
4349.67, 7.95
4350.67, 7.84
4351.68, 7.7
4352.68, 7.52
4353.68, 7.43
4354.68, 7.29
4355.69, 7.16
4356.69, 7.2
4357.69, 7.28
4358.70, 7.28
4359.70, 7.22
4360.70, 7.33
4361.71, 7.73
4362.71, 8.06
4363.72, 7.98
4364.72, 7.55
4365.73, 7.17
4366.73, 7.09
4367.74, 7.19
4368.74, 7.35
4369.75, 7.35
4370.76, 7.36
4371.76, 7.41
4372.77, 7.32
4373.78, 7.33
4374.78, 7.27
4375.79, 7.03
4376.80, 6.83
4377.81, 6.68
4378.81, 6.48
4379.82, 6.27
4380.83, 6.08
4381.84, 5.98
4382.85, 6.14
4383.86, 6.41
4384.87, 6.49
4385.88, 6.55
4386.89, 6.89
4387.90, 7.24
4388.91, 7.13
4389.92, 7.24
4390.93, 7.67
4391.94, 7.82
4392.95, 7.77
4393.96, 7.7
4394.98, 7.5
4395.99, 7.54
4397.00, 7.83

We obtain 1.1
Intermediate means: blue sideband 6.35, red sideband 6.84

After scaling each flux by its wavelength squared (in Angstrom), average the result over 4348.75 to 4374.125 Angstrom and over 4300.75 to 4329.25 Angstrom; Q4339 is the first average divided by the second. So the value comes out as 1.3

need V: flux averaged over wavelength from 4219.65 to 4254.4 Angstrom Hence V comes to 6.33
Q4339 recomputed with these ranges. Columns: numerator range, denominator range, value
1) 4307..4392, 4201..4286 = 1.13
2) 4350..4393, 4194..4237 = 1.26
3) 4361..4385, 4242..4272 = 1.12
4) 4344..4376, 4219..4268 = 1.22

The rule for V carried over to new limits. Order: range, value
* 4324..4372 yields 7.12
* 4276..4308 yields 5.8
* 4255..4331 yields 6.16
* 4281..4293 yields 6.14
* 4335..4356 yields 7.18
